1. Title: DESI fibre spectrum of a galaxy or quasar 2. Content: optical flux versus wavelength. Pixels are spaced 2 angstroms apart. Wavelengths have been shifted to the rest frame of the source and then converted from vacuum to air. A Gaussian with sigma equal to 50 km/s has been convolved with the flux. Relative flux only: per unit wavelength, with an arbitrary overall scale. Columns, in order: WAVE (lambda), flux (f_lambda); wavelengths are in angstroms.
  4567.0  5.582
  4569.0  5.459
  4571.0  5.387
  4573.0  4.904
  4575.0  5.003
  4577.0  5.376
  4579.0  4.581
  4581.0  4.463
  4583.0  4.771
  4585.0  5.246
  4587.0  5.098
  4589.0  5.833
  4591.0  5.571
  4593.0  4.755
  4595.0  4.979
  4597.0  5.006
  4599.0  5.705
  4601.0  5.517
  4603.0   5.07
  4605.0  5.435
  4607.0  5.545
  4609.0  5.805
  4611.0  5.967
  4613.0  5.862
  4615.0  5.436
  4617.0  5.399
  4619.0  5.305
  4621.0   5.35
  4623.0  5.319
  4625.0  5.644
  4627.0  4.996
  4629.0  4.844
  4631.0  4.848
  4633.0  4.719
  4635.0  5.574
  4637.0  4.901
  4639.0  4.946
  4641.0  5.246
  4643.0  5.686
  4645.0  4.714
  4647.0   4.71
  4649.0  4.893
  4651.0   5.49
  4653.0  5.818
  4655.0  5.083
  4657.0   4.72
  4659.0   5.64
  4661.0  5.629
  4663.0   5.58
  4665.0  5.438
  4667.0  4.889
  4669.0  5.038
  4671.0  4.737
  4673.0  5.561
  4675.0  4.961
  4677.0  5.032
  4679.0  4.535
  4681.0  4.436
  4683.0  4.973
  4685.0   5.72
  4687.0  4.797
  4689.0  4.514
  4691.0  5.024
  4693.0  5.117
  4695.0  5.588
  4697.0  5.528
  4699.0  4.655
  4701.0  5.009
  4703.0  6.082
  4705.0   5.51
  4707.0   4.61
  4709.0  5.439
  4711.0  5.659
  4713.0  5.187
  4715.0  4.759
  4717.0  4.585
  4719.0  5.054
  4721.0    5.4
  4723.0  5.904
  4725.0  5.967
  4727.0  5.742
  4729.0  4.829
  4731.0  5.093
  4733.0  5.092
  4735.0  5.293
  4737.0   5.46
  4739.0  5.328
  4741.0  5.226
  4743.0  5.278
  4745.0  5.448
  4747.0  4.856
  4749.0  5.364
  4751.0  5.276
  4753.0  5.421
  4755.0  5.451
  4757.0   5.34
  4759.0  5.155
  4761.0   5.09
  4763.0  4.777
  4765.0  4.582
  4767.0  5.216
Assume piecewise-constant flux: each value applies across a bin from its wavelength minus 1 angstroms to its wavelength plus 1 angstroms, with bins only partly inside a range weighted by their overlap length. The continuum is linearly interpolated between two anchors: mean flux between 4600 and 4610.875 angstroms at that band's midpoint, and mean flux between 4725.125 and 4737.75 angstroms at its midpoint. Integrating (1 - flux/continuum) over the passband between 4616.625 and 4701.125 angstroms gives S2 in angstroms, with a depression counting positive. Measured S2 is 4.56 angstroms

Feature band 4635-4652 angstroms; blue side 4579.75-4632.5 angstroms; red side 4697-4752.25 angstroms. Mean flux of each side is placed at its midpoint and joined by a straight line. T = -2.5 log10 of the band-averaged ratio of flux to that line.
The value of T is 0.04 mag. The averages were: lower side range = 5.29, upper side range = 5.27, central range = 5.1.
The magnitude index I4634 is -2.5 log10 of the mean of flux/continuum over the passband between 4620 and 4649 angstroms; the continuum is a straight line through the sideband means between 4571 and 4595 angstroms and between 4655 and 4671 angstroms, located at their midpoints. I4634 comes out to 0.02 mag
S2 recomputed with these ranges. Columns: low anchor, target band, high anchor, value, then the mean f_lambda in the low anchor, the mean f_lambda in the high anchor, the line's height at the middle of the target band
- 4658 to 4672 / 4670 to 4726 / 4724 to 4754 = 1.5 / 5.28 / 5.31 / 5.29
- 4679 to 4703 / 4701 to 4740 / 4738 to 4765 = -1.4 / 5.06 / 5.21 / 5.13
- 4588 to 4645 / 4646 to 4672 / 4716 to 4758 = 0.5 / 5.32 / 5.31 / 5.31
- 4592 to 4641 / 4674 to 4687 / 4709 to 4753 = 0.9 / 5.29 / 5.28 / 5.29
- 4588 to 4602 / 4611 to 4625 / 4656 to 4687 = -0.6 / 5.34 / 5.12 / 5.27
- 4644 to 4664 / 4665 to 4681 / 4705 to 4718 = 0.7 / 5.23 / 5.08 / 5.18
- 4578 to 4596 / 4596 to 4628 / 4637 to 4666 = -2.2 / 5.03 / 5.24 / 5.11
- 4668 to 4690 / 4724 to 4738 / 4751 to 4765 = -0.7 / 4.94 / 5.17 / 5.09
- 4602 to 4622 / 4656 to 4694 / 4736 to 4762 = 2.4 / 5.52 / 5.28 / 5.41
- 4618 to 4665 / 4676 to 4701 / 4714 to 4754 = 1.2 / 5.21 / 5.27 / 5.24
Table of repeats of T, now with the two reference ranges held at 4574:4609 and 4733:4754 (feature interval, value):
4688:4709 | 0.02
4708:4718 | 0.03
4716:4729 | -0.02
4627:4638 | 0.05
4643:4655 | 0.01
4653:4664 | -0.03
